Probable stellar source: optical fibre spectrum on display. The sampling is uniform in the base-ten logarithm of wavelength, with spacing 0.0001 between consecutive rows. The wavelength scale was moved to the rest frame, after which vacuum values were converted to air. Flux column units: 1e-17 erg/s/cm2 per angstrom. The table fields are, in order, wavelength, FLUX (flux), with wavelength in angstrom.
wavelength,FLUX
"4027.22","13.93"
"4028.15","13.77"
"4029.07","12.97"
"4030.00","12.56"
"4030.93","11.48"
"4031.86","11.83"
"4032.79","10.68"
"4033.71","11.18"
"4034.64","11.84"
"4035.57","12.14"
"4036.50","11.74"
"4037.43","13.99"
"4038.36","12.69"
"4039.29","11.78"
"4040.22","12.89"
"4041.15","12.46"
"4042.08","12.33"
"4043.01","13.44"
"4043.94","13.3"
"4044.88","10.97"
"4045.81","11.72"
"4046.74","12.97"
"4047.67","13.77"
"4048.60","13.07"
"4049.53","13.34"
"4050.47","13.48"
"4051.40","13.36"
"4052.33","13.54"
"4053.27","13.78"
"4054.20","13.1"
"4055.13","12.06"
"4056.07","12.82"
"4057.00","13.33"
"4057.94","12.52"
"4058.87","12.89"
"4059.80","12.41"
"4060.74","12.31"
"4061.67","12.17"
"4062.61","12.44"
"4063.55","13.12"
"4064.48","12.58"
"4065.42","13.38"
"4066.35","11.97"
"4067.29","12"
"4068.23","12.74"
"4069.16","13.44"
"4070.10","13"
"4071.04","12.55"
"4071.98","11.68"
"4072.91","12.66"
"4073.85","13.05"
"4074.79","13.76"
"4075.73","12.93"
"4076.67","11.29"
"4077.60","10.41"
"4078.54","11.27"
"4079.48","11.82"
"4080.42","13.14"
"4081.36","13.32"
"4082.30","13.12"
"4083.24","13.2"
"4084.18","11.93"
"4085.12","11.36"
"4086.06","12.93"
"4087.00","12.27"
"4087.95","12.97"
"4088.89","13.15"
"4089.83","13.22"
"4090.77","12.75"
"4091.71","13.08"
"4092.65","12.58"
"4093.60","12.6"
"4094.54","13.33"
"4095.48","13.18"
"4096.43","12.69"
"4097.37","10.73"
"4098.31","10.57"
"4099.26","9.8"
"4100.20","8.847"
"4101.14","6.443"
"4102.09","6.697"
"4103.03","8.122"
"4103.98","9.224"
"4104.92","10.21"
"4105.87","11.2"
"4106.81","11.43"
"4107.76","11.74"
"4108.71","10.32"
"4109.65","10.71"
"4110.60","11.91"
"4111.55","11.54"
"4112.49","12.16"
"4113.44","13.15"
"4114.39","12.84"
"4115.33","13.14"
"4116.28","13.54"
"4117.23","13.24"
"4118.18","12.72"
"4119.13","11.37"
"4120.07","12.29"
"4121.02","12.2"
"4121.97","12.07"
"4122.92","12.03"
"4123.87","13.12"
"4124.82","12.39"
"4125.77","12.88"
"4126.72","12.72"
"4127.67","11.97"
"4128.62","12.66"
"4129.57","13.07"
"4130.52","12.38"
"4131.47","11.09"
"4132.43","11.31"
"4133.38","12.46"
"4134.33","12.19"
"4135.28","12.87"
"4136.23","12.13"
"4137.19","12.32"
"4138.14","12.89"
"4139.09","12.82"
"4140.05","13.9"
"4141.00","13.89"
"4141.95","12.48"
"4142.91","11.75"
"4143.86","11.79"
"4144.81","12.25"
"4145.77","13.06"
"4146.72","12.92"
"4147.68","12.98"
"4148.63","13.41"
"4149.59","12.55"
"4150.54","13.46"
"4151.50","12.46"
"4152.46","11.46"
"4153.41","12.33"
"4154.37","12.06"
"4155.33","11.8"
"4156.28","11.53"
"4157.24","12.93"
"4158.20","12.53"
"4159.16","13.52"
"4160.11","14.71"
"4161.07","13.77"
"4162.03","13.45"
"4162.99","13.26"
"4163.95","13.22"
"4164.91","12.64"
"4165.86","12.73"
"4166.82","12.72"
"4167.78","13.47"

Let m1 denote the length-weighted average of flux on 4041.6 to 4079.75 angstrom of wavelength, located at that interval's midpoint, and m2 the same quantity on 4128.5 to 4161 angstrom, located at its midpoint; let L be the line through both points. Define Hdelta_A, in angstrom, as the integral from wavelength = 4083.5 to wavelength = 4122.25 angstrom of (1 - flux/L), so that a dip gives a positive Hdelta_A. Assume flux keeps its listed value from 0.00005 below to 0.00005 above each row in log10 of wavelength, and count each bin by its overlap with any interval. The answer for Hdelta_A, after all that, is 3.1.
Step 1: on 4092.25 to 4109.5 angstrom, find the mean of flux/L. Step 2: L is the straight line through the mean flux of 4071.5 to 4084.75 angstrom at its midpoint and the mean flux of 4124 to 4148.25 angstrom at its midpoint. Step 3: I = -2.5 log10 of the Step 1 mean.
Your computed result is 0.18 mag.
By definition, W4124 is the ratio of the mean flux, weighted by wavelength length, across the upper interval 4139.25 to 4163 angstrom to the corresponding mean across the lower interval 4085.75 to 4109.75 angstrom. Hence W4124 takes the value 1.1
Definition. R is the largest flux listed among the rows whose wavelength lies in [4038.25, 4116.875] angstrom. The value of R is 13.78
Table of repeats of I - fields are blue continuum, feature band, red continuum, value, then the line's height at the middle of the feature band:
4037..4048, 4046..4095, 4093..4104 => -0.12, 11.5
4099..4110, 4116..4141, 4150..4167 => -0.14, 11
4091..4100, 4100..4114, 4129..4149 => 0.18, 12.1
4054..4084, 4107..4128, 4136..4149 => 0.04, 12.7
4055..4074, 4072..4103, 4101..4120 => 0.01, 11.9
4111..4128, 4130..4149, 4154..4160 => 0.00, 12.5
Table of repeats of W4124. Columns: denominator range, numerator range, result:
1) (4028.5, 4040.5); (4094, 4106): 0.83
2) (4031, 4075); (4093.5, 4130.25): 0.92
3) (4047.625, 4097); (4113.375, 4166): 0.99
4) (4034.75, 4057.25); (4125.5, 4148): 0.98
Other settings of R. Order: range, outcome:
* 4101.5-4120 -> 13.54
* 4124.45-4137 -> 13.07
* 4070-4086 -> 13.76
